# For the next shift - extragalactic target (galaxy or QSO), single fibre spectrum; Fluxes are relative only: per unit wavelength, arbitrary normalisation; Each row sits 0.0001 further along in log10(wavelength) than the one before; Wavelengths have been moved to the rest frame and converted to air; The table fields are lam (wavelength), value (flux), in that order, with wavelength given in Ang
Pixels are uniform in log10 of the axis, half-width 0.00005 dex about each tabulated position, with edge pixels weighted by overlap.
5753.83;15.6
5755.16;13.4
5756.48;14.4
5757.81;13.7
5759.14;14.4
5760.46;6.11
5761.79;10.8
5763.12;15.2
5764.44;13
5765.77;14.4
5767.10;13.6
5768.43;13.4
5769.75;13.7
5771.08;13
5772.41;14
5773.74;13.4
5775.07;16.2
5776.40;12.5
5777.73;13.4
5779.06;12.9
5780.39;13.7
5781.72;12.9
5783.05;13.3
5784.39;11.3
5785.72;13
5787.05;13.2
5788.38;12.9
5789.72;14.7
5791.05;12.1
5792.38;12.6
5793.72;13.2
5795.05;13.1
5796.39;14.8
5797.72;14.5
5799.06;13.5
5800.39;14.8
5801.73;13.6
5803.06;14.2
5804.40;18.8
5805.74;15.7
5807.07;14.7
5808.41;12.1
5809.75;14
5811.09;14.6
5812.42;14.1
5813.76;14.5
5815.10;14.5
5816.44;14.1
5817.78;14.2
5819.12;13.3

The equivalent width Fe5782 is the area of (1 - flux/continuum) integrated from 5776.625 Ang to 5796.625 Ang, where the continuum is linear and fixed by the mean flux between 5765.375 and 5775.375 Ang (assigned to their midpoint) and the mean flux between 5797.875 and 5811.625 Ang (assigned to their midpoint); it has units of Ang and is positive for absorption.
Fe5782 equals 1.6 Ang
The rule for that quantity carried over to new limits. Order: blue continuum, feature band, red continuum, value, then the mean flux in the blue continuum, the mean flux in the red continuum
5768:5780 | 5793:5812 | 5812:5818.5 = -0.4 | 13.6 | 14.3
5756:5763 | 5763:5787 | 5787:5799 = -1.4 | 12.1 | 13.5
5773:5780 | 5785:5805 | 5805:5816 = 0.2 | 13.7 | 14.3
